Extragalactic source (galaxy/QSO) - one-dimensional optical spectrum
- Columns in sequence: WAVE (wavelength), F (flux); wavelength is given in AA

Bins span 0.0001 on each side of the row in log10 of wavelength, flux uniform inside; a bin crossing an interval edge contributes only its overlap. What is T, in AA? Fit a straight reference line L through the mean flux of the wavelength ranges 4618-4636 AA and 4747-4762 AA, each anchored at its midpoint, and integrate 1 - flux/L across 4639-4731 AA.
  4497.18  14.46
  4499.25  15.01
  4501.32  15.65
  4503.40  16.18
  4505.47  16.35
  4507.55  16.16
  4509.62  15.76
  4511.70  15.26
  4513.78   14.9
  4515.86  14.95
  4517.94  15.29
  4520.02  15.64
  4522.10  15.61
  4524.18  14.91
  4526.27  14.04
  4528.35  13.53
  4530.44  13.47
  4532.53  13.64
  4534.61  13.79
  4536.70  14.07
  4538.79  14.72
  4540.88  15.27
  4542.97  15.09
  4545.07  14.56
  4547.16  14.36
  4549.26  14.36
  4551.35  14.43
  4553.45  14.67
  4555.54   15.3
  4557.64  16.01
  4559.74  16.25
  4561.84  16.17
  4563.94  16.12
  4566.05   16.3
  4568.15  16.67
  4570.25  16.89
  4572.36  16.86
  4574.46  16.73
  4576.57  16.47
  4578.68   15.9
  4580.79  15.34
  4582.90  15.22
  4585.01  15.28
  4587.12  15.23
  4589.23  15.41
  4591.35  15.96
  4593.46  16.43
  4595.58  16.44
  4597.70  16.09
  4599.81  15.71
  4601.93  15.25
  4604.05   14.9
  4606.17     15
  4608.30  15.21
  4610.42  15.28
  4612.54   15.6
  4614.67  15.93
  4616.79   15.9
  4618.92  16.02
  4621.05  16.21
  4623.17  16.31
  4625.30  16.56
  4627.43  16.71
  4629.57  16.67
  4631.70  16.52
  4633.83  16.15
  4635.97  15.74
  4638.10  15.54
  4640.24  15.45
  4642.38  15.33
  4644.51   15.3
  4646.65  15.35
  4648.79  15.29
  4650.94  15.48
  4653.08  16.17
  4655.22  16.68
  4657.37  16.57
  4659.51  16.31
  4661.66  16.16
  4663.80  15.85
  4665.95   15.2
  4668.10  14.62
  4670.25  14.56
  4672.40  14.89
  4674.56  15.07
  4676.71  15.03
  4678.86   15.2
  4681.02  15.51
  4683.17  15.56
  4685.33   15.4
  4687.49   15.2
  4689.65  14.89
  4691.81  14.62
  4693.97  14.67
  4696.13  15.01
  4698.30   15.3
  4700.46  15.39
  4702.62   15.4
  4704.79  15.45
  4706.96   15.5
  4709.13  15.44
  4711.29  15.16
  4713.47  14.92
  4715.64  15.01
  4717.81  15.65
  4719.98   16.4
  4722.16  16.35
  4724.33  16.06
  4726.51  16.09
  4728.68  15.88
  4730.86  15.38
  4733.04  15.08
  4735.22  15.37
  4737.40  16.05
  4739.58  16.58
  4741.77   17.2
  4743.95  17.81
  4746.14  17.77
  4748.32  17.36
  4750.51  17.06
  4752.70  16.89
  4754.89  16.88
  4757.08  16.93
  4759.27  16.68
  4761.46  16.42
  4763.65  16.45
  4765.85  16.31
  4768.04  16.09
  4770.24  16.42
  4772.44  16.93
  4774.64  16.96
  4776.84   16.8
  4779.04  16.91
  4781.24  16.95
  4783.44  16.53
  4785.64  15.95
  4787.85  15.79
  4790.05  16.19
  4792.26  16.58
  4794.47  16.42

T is 6.4 AA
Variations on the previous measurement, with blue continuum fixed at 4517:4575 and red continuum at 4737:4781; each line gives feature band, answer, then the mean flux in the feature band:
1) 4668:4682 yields 1.01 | 15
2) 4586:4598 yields -0.30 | 15.9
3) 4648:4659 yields -0.04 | 16.1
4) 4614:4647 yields -0.36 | 16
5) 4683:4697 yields 1.10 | 15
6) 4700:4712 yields 0.75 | 15.4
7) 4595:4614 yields 0.17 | 15.5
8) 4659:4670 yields 0.40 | 15.5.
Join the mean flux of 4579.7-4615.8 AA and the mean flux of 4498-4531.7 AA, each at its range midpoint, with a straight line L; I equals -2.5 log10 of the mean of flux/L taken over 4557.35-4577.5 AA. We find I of -0.07 mag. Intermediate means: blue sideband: 15.2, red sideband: 15.5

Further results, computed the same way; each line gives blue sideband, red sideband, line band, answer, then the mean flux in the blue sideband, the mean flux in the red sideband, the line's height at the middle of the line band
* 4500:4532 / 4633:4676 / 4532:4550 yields 0.057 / 15.1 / 15.6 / 15.2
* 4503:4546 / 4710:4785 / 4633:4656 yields 0.003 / 14.9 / 16.4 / 15.7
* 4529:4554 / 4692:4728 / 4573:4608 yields -0.074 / 14.3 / 15.5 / 14.7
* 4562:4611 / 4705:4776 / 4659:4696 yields 0.063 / 15.9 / 16.3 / 16.1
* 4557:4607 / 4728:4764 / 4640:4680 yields 0.051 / 15.9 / 16.6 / 16.3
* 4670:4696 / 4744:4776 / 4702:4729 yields 0.012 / 15.1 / 16.8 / 15.8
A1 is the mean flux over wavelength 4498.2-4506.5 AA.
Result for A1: 15.8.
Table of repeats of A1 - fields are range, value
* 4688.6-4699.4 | 14.9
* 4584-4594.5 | 15.7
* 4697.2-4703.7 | 15.4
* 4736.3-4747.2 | 17.1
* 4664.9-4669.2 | 14.9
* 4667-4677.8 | 14.8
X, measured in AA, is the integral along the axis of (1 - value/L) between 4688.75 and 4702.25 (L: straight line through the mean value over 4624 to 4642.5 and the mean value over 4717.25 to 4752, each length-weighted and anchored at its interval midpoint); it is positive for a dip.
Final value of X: 1.1 AA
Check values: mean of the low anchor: 16.1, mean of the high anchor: 16.4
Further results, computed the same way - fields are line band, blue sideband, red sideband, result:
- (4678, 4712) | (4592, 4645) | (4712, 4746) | 1.6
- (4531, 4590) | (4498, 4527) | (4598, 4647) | 0.7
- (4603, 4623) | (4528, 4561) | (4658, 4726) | -0.8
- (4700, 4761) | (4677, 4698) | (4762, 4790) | -1.4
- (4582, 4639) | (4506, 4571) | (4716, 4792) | -1.0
